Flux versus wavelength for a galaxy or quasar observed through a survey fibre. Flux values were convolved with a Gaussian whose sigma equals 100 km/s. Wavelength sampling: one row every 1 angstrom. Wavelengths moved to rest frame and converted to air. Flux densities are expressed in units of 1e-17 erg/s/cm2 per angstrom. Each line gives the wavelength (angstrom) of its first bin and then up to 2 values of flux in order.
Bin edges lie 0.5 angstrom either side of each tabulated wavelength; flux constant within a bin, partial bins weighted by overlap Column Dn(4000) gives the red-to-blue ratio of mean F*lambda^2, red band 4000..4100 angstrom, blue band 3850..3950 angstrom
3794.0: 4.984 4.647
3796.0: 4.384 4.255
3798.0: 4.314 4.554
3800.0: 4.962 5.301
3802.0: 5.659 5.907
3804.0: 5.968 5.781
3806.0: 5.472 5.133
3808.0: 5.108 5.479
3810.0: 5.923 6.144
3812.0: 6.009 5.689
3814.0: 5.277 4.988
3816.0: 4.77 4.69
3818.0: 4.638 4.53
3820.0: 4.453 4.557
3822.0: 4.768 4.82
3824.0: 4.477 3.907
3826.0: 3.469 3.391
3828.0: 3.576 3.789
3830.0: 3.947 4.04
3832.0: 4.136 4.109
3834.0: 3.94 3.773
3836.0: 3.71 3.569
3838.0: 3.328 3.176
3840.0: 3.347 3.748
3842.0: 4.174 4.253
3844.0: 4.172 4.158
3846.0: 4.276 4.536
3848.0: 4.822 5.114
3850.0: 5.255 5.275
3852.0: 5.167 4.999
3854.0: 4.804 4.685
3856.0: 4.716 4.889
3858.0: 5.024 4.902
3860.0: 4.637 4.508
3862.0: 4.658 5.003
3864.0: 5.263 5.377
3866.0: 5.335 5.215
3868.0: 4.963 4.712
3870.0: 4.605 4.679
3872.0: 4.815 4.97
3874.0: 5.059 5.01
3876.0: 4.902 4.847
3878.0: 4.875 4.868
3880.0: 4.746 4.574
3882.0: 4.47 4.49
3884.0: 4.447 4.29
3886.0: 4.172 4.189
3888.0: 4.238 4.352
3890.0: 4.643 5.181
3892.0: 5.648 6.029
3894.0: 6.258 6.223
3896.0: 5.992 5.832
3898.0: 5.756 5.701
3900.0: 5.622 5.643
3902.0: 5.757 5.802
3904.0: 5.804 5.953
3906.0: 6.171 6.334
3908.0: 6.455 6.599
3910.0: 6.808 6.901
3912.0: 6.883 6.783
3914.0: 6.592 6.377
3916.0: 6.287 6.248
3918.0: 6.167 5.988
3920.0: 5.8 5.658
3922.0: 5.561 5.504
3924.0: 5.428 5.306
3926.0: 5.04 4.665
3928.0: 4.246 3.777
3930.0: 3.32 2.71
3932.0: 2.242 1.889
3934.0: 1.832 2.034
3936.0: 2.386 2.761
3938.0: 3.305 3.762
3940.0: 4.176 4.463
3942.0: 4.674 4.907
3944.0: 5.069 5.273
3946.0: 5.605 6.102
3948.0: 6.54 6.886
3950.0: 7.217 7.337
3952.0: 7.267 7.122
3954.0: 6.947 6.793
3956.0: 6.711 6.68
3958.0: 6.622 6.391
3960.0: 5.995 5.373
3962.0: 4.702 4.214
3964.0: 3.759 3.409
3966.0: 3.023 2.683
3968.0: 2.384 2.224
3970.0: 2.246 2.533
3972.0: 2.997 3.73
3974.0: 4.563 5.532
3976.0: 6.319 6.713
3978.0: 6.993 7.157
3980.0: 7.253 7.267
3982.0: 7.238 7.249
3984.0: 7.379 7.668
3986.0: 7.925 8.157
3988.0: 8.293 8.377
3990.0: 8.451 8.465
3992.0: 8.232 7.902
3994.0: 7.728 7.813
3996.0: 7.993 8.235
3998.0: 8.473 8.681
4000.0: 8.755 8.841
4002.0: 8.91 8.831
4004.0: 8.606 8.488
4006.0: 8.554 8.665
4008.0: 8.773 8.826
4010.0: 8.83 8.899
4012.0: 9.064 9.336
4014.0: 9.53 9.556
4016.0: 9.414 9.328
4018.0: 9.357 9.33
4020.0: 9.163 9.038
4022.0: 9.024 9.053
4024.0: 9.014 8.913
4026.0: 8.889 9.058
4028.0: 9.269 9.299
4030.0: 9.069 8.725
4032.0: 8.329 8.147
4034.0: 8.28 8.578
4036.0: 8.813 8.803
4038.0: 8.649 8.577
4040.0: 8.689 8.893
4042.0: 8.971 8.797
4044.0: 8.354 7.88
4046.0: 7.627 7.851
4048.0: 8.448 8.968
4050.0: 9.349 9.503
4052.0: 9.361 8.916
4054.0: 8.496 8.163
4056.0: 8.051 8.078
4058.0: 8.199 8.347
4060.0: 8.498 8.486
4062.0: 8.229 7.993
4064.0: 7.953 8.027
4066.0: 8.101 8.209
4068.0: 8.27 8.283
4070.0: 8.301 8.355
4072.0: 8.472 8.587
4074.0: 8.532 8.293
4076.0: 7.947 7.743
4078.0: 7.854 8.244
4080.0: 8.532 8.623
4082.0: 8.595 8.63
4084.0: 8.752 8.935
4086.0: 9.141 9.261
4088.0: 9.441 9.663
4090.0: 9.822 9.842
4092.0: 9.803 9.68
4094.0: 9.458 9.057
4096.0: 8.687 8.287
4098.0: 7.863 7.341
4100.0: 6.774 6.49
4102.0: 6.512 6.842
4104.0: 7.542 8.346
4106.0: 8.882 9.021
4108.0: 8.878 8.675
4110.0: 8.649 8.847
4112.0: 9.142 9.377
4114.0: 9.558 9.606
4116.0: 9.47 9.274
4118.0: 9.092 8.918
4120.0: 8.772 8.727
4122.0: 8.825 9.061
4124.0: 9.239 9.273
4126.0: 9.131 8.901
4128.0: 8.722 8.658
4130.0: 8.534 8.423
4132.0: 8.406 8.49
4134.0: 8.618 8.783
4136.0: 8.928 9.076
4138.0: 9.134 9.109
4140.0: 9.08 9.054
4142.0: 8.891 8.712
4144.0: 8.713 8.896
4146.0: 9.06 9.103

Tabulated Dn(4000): 1.85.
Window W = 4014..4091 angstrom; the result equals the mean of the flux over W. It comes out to 8.68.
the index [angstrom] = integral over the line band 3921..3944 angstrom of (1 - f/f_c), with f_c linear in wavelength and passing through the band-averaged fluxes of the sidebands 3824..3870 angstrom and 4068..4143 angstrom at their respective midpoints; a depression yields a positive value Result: 7.6 angstrom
